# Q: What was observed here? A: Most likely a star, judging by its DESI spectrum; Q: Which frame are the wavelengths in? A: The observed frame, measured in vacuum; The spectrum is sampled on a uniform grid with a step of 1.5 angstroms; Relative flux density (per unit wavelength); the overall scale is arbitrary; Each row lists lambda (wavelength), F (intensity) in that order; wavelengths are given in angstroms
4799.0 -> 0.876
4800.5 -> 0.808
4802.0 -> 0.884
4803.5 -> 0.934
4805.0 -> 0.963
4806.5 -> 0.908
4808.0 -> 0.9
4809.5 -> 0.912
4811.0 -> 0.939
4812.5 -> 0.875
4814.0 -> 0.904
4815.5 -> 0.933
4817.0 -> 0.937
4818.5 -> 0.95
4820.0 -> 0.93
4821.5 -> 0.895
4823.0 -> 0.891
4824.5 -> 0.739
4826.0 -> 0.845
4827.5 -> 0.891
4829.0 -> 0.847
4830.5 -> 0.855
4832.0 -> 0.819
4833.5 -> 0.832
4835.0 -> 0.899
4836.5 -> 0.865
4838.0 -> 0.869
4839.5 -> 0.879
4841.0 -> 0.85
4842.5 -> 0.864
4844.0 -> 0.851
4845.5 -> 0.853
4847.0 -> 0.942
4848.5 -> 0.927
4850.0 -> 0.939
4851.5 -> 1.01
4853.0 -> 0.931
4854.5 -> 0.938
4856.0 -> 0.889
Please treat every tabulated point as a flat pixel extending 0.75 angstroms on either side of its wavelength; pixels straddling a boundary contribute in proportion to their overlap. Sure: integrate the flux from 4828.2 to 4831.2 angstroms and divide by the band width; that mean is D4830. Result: 0.852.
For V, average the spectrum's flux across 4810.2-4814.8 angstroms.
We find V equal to 0.906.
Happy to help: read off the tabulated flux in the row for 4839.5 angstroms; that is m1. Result 0.879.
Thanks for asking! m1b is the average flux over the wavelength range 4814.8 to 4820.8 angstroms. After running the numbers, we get 0.937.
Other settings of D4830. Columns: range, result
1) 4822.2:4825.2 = 0.818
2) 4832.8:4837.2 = 0.866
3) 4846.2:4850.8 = 0.936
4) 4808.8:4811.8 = 0.925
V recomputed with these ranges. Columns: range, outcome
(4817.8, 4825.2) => 0.881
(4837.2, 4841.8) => 0.866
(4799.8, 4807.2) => 0.9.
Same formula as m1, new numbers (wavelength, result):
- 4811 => 0.939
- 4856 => 0.889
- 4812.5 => 0.875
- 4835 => 0.899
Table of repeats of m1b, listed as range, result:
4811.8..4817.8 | 0.913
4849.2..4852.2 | 0.973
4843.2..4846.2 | 0.852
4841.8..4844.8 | 0.857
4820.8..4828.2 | 0.852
